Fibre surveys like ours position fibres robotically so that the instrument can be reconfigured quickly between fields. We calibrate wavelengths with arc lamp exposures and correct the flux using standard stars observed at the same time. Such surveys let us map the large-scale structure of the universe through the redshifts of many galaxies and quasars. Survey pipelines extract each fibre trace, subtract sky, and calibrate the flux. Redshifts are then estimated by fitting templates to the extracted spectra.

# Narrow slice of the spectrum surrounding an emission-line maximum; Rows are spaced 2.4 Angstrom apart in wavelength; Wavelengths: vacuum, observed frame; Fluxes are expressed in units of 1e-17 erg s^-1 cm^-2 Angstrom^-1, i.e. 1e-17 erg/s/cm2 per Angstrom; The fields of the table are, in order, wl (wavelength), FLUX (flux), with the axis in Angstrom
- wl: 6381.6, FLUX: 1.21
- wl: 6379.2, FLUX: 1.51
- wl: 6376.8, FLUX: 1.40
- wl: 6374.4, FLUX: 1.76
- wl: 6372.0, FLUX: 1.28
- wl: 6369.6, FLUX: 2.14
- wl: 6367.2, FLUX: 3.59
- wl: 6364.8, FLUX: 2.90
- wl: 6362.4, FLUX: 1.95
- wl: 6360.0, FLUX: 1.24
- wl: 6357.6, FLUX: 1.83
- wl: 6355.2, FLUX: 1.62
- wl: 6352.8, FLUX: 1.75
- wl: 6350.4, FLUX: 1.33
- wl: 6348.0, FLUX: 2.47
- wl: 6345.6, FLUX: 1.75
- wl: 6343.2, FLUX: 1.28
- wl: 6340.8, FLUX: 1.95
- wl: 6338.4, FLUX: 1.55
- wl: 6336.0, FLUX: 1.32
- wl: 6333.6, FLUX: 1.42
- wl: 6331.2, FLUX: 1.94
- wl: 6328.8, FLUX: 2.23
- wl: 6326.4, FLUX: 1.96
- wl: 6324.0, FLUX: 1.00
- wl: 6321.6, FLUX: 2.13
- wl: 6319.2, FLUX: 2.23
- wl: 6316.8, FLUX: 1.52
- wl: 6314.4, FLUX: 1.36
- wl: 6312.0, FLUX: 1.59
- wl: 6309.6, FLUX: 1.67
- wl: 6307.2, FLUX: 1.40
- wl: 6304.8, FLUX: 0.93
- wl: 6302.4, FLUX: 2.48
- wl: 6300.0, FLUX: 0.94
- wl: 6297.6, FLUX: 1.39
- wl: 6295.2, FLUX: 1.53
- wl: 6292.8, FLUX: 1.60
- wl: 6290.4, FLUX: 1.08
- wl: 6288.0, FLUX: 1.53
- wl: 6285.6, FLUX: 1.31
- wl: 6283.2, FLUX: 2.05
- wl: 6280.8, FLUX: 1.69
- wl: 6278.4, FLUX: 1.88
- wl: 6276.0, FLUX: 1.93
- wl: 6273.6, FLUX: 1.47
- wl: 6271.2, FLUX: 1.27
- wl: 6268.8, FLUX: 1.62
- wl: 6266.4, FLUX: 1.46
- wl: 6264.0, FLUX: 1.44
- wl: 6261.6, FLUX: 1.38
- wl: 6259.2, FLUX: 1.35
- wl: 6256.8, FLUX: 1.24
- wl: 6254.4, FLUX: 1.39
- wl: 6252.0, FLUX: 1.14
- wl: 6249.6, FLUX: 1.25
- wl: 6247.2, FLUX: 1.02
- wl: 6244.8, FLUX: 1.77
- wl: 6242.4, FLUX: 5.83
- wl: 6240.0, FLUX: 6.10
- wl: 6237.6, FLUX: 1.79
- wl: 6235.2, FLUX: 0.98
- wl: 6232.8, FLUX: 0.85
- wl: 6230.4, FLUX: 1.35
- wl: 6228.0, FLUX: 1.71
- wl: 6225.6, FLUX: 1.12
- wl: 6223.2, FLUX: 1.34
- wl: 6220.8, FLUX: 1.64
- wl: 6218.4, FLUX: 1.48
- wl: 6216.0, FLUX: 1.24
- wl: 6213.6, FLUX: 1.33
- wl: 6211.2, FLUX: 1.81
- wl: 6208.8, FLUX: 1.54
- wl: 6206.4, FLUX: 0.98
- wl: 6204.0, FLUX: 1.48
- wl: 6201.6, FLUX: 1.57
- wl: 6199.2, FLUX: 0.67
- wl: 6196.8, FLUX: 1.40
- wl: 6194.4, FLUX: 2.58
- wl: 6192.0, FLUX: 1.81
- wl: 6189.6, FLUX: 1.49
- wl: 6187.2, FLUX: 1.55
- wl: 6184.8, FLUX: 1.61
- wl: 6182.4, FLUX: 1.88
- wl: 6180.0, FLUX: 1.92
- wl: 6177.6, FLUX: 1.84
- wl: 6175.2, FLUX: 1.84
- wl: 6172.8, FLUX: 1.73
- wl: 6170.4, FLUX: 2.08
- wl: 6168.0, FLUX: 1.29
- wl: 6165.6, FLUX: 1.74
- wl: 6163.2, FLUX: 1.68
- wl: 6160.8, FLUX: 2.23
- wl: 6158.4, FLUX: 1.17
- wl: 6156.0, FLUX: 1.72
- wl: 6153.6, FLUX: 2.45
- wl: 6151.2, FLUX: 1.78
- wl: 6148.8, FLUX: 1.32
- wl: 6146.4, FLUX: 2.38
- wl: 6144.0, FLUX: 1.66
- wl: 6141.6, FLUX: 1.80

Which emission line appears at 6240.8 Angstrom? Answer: Hbeta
